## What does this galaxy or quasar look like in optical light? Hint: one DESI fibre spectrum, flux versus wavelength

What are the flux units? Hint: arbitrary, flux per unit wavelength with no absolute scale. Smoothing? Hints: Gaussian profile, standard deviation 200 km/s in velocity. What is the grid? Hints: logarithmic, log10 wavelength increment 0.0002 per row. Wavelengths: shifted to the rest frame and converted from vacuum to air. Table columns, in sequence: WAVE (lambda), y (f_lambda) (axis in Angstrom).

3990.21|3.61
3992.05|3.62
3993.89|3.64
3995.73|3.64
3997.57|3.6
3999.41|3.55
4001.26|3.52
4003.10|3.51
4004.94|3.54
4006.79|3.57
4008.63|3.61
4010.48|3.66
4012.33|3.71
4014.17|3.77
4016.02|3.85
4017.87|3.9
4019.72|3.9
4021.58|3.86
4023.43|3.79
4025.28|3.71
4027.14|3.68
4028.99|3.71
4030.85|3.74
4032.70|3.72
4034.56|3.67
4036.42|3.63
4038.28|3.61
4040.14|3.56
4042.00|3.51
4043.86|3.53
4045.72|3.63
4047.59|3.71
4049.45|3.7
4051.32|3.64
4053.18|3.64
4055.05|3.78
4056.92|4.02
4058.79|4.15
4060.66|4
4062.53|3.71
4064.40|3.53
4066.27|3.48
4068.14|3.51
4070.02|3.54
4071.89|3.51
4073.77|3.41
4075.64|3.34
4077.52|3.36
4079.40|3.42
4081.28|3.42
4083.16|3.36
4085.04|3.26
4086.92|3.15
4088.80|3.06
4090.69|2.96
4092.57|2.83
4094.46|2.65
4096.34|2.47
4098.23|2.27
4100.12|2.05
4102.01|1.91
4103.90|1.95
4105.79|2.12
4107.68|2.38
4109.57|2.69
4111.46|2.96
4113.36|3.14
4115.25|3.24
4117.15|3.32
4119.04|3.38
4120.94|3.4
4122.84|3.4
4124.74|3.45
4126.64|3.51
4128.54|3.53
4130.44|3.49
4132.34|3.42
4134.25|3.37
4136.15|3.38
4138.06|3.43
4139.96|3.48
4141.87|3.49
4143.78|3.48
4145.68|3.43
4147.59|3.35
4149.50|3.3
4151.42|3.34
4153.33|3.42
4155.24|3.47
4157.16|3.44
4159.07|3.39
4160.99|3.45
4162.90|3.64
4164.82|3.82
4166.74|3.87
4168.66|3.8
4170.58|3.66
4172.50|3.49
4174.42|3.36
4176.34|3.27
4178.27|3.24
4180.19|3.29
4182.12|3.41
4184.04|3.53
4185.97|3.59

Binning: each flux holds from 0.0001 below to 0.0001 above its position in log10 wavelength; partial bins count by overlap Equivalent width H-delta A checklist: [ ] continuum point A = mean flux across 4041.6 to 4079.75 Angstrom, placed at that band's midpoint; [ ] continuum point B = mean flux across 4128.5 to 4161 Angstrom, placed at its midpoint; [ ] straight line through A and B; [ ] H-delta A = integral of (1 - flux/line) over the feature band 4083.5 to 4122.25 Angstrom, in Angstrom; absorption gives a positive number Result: 8.2 Angstrom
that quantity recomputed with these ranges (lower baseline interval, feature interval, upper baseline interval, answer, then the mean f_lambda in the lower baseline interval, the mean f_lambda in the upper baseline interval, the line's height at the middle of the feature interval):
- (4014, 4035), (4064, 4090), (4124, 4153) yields 1.7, 3.78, 3.43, 3.62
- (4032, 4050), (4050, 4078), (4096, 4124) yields -2.7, 3.62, 2.72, 3.32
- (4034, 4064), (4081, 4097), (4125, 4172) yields 2.7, 3.72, 3.5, 3.63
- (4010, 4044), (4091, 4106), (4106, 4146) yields 4.8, 3.72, 3.28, 3.4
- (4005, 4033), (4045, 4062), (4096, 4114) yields -3.3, 3.74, 2.38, 3.19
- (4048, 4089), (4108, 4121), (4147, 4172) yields 1.6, 3.56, 3.54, 3.55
